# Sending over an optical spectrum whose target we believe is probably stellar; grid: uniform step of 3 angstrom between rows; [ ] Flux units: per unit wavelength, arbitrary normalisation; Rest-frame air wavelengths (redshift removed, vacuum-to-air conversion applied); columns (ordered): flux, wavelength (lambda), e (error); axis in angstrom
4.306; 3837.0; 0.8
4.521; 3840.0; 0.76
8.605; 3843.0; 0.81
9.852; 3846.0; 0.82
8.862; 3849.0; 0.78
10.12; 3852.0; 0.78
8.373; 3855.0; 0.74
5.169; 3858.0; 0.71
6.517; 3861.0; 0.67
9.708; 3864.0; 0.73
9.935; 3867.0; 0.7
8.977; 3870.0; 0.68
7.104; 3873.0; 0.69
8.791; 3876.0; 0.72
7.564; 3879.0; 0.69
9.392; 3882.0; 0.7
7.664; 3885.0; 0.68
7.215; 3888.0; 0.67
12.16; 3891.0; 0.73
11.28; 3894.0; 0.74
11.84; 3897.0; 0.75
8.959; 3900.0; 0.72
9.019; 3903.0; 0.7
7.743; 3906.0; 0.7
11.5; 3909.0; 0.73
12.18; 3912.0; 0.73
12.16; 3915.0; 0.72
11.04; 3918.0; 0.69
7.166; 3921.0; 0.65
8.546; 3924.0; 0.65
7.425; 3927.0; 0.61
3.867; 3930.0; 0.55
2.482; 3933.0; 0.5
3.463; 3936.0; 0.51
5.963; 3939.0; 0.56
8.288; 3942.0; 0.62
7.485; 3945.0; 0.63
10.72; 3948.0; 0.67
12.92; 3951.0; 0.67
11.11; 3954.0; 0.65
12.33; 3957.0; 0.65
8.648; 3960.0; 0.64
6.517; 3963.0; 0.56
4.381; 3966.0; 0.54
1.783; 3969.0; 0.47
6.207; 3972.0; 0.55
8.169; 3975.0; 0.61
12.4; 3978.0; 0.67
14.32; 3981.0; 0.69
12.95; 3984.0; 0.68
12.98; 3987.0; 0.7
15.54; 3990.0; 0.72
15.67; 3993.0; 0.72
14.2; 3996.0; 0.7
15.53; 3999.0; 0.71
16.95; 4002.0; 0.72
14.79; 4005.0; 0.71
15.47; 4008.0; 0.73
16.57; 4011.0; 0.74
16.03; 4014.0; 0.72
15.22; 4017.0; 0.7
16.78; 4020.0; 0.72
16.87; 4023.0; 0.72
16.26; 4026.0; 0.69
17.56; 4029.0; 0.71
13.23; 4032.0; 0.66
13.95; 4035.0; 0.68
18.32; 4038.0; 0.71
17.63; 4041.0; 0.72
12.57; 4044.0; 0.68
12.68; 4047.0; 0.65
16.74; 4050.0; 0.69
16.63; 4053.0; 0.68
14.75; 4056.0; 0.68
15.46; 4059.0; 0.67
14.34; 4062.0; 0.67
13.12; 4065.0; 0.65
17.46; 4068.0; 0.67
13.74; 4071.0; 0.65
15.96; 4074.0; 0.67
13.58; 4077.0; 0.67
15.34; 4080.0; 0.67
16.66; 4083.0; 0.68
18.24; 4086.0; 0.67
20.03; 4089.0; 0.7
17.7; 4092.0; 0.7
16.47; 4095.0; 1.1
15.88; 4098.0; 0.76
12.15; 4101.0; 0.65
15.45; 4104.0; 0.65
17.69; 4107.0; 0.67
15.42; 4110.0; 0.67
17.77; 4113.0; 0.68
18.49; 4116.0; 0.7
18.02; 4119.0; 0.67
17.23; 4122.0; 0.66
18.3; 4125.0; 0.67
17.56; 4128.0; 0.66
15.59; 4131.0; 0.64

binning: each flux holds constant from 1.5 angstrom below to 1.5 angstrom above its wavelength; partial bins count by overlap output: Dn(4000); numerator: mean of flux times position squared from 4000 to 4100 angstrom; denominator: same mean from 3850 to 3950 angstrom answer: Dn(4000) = 2.01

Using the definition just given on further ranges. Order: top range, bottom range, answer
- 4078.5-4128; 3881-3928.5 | 1.93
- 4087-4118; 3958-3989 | 1.98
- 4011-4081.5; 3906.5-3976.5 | 2.03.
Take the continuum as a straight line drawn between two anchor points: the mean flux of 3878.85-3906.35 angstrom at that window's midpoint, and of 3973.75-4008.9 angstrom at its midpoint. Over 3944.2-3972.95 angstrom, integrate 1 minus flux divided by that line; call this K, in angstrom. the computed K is 9.62 angstrom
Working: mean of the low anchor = 9.43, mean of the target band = 8.27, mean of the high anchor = 14.1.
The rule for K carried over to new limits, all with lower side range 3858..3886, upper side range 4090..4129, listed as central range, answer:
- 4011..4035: -3.9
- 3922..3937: 7.3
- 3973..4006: -3.4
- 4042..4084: 0.5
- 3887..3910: -2.0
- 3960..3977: 8.4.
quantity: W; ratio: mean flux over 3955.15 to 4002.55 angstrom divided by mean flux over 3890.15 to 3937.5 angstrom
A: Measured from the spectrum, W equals 1.3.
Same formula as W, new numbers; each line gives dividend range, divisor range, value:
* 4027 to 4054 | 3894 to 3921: 1.49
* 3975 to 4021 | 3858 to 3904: 1.65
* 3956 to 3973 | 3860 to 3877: 0.76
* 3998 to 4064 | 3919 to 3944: 2.59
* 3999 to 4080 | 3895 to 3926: 1.55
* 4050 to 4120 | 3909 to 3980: 1.97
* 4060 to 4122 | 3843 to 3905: 1.82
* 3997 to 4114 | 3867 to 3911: 1.70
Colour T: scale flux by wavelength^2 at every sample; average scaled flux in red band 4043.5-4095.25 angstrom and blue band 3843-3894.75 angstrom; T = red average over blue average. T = 2.0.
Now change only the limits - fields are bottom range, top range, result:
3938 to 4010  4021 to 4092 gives 1.47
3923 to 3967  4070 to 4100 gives 2.29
